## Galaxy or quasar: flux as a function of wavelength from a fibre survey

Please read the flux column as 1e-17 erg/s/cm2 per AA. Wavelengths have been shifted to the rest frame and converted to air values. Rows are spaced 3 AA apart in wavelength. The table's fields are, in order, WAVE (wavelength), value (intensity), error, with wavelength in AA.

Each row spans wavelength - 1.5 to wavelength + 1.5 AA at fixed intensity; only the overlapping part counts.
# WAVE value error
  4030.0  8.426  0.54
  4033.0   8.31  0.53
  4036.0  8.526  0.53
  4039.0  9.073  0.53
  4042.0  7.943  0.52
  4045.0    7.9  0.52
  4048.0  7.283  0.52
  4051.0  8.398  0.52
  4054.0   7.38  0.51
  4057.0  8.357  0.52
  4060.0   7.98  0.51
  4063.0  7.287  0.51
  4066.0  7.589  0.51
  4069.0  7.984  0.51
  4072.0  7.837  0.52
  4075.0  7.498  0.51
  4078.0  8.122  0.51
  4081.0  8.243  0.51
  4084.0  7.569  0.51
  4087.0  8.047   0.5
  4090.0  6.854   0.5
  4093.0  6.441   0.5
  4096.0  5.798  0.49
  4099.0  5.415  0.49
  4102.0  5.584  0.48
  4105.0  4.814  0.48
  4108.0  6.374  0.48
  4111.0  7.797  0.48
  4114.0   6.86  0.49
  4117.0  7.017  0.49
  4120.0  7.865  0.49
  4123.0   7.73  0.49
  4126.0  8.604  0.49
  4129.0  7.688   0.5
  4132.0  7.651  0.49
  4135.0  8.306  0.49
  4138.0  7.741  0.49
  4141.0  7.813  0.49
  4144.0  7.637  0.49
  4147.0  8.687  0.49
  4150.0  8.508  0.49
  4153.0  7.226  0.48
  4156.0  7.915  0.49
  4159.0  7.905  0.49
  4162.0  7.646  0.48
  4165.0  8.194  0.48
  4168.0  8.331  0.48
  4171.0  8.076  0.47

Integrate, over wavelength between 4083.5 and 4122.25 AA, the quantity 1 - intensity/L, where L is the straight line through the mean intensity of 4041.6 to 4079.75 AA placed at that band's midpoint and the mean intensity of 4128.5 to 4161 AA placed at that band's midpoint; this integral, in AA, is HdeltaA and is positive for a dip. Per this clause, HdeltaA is 6.0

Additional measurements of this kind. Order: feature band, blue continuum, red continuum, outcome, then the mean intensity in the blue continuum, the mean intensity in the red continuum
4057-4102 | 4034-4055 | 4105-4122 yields 1.42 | 8.09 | 6.99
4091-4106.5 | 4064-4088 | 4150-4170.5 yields 4.37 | 7.85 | 7.93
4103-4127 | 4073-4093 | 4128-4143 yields 2.13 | 7.63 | 7.84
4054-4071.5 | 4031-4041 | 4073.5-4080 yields 0.65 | 8.59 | 7.84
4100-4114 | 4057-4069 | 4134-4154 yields 3.01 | 7.76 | 8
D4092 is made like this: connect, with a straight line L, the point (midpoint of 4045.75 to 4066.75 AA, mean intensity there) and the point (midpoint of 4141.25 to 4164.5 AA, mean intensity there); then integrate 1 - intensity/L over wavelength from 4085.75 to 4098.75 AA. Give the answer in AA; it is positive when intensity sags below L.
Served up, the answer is 2.0 AA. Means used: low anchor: 7.76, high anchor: 7.94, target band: 6.63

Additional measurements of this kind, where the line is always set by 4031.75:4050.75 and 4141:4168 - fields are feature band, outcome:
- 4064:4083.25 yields 0.65 AA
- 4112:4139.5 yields 1.06 AA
